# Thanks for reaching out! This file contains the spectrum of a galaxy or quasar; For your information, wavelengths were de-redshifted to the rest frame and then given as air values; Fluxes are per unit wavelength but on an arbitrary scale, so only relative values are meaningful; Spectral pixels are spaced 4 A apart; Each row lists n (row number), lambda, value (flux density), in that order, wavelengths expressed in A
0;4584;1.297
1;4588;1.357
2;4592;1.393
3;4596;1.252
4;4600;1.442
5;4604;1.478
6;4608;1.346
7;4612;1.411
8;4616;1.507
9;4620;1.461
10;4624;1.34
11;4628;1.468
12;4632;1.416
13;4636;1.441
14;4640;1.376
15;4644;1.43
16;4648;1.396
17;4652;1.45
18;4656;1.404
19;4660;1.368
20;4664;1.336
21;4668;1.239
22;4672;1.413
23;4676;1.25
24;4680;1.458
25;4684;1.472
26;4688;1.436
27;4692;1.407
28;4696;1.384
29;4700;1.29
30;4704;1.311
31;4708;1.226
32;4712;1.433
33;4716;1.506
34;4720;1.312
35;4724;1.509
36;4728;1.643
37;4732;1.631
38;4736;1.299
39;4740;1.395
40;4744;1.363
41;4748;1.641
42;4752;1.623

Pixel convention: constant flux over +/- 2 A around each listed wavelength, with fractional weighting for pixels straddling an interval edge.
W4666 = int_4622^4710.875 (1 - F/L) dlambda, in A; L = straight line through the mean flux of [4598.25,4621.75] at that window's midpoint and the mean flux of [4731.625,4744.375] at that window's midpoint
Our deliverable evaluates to 2.9 A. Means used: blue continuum 1.44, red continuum 1.4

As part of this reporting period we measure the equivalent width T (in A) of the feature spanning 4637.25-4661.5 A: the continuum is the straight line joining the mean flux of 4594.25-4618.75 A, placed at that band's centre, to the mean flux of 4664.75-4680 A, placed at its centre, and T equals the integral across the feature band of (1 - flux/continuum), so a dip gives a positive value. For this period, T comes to -0.9 A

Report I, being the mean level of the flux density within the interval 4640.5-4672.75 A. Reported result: 1.38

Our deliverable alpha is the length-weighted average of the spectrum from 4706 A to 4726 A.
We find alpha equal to 1.4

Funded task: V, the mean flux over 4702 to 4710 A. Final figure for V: 1.27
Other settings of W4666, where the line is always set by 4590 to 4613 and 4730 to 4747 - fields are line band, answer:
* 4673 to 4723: 1.5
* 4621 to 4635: -0.2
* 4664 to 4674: 0.6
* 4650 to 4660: -0.1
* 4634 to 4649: -0.1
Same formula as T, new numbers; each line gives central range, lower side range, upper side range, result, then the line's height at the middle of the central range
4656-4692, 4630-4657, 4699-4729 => 0.9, 1.41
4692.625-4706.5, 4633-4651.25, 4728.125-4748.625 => 1.1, 1.45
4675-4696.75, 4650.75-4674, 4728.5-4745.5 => -0.3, 1.39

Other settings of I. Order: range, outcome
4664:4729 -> 1.39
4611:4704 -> 1.4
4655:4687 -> 1.37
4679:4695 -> 1.44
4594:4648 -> 1.41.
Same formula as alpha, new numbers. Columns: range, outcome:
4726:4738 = 1.52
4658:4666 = 1.35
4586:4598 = 1.33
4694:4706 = 1.33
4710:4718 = 1.47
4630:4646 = 1.42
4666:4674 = 1.33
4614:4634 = 1.44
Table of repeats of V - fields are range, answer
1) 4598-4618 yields 1.44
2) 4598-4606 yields 1.46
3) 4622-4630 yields 1.4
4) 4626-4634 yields 1.44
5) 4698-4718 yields 1.35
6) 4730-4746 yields 1.42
